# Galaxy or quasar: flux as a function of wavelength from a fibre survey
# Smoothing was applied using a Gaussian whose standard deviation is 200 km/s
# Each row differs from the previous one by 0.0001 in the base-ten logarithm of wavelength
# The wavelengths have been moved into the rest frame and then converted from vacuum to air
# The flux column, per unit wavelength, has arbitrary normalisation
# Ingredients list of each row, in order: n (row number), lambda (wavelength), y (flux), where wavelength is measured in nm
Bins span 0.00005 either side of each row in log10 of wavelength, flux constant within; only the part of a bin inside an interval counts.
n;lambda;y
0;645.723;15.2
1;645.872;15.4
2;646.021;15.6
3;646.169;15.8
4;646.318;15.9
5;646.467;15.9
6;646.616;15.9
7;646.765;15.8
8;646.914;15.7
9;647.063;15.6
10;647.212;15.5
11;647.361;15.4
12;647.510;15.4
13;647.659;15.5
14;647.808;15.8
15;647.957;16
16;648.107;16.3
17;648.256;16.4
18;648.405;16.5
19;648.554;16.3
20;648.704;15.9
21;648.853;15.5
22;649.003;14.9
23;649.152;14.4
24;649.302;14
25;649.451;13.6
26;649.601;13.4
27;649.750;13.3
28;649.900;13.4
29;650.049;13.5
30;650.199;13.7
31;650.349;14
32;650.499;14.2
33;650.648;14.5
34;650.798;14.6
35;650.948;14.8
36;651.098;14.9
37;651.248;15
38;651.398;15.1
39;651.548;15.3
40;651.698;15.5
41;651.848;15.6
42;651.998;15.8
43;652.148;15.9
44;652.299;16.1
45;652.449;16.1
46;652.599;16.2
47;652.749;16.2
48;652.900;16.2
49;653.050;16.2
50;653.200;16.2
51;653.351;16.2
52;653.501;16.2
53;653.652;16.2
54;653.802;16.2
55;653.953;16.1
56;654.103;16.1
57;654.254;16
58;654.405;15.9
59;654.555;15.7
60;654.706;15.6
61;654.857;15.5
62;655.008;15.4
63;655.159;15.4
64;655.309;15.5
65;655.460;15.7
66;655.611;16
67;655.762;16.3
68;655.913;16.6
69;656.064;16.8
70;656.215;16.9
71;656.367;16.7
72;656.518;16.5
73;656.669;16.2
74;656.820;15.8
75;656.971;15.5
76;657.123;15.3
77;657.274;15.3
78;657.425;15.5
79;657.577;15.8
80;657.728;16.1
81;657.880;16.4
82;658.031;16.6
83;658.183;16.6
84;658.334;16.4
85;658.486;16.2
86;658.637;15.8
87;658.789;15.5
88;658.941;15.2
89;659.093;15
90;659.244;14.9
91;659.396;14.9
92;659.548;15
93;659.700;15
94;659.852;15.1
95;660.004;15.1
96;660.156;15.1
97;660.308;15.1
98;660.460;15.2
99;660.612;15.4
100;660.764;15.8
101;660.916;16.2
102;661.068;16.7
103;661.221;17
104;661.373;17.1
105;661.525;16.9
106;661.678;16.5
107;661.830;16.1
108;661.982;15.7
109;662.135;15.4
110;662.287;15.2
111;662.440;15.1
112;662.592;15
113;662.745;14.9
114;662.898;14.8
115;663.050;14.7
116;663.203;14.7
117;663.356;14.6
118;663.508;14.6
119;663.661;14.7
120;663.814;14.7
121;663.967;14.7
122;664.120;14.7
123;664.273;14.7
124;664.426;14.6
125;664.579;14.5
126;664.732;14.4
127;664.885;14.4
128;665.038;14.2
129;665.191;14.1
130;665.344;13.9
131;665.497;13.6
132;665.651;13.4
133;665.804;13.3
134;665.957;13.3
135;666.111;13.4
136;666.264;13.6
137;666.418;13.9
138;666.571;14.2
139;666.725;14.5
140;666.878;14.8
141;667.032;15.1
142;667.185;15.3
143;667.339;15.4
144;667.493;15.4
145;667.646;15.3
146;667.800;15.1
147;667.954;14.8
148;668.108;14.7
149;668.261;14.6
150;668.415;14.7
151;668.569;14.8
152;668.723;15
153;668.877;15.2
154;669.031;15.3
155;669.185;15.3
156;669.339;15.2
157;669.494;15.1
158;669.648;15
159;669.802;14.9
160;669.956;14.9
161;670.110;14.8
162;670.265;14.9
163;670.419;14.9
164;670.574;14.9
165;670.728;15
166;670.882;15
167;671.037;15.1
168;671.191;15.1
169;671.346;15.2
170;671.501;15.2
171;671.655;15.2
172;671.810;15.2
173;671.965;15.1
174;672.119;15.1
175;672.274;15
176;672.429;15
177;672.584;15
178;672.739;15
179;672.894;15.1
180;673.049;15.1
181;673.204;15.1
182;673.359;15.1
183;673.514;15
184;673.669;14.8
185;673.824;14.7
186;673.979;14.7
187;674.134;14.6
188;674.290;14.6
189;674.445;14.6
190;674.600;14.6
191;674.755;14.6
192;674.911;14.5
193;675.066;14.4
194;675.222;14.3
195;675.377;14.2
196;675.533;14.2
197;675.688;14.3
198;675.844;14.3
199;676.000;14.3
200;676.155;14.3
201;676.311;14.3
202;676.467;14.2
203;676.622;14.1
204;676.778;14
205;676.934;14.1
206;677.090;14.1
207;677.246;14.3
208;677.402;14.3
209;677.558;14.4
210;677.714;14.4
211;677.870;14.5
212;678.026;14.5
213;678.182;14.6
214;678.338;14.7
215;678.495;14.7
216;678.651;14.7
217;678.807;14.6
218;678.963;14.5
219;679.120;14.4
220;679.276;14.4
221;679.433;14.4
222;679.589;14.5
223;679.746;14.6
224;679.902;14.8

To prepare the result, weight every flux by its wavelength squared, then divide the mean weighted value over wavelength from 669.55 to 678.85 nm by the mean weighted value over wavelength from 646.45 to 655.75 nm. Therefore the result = 1.02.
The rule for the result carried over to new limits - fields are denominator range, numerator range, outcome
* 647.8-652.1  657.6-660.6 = 1.07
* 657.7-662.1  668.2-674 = 0.98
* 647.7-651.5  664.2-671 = 1.04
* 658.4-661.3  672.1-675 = 1.00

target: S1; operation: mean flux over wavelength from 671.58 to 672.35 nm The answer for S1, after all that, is 15.1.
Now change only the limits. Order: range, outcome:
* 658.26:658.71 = 16.1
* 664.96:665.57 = 14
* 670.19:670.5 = 14.9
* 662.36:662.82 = 15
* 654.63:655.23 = 15.5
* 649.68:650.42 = 13.6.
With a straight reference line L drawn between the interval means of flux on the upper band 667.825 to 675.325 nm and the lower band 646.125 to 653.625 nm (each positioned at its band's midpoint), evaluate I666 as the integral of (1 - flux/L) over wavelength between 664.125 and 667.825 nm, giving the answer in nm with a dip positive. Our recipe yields 0.166 nm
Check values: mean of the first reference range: 15.3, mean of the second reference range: 14.9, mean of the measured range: 14.3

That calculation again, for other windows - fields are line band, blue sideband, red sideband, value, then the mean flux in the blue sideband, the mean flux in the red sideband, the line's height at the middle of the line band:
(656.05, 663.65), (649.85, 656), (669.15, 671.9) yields -0.16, 15.5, 15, 15.3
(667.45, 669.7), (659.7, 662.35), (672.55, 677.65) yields 0.02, 15.8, 14.5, 15.1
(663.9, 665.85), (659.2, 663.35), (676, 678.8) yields 0.13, 15.5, 14.4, 15.2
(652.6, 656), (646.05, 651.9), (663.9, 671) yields -0.23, 15.1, 14.6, 15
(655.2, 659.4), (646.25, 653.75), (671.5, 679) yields -0.23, 15.3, 14.6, 15.1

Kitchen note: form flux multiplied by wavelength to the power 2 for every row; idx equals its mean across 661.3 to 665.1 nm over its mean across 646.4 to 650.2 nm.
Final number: 1.04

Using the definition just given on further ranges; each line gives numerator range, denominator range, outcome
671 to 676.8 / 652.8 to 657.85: 0.97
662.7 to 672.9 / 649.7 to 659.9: 0.98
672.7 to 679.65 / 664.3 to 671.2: 1.02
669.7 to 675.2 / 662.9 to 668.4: 1.05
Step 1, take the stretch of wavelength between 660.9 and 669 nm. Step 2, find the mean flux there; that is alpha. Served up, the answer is 14.9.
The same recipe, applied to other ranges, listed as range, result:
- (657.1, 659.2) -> 15.8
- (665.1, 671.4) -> 14.7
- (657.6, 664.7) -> 15.4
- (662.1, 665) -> 14.7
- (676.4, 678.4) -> 14.3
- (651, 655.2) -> 15.8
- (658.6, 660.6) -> 15.1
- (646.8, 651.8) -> 15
